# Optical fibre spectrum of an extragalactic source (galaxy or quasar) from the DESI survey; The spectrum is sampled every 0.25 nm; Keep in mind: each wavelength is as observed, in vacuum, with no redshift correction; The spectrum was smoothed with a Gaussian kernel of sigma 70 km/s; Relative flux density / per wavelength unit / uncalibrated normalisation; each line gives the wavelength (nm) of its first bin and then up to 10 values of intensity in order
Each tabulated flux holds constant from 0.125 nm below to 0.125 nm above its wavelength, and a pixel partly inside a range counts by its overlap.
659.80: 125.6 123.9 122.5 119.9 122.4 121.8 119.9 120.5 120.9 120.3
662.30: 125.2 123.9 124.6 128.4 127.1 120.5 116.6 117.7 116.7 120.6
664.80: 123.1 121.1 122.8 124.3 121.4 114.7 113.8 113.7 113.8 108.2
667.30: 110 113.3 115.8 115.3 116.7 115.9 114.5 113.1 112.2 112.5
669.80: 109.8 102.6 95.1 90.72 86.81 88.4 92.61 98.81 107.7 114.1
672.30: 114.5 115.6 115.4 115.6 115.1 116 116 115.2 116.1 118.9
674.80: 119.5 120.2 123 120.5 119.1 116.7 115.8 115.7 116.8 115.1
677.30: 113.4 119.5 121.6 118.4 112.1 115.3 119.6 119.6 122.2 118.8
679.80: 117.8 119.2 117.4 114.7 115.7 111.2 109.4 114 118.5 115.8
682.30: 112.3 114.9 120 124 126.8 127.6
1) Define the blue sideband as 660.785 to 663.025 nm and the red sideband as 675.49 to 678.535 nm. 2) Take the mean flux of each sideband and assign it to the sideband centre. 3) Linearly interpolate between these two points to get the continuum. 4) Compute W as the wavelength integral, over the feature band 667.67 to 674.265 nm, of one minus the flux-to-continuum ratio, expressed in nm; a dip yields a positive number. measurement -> 0.57 nm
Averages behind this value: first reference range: 122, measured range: 109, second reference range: 117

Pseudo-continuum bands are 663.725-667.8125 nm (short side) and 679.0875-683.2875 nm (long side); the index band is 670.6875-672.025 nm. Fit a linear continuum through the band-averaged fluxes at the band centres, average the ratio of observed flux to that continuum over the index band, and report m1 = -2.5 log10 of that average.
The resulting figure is 0.21 mag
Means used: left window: 117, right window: 117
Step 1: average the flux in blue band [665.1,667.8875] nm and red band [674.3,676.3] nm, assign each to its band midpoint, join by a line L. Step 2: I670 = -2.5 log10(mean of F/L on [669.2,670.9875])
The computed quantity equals 0.16 mag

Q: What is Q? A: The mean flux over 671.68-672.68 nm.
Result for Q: 113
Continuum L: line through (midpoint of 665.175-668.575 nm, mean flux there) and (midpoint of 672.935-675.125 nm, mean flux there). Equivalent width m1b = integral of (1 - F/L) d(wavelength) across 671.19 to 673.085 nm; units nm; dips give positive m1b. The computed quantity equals 0.12 nm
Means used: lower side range 116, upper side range 117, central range 109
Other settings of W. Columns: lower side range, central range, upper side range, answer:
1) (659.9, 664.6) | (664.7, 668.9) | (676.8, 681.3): 0.14 nm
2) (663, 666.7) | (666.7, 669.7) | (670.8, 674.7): 0.06 nm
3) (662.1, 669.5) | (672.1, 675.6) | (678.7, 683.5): 0.02 nm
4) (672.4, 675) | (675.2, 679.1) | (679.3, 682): -0.05 nm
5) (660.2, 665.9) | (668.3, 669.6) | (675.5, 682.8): 0.06 nm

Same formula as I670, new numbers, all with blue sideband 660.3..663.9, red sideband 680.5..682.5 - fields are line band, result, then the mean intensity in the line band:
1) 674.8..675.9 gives -0.036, 121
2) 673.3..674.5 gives 0.012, 116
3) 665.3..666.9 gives 0.029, 117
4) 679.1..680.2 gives -0.044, 119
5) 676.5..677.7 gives -0.004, 116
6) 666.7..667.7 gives 0.082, 111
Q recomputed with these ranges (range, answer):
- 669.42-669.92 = 111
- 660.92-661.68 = 121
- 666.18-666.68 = 114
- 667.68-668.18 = 116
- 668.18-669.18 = 115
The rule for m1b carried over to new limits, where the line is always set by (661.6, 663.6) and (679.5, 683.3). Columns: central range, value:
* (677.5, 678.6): 0.00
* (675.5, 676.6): 0.01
